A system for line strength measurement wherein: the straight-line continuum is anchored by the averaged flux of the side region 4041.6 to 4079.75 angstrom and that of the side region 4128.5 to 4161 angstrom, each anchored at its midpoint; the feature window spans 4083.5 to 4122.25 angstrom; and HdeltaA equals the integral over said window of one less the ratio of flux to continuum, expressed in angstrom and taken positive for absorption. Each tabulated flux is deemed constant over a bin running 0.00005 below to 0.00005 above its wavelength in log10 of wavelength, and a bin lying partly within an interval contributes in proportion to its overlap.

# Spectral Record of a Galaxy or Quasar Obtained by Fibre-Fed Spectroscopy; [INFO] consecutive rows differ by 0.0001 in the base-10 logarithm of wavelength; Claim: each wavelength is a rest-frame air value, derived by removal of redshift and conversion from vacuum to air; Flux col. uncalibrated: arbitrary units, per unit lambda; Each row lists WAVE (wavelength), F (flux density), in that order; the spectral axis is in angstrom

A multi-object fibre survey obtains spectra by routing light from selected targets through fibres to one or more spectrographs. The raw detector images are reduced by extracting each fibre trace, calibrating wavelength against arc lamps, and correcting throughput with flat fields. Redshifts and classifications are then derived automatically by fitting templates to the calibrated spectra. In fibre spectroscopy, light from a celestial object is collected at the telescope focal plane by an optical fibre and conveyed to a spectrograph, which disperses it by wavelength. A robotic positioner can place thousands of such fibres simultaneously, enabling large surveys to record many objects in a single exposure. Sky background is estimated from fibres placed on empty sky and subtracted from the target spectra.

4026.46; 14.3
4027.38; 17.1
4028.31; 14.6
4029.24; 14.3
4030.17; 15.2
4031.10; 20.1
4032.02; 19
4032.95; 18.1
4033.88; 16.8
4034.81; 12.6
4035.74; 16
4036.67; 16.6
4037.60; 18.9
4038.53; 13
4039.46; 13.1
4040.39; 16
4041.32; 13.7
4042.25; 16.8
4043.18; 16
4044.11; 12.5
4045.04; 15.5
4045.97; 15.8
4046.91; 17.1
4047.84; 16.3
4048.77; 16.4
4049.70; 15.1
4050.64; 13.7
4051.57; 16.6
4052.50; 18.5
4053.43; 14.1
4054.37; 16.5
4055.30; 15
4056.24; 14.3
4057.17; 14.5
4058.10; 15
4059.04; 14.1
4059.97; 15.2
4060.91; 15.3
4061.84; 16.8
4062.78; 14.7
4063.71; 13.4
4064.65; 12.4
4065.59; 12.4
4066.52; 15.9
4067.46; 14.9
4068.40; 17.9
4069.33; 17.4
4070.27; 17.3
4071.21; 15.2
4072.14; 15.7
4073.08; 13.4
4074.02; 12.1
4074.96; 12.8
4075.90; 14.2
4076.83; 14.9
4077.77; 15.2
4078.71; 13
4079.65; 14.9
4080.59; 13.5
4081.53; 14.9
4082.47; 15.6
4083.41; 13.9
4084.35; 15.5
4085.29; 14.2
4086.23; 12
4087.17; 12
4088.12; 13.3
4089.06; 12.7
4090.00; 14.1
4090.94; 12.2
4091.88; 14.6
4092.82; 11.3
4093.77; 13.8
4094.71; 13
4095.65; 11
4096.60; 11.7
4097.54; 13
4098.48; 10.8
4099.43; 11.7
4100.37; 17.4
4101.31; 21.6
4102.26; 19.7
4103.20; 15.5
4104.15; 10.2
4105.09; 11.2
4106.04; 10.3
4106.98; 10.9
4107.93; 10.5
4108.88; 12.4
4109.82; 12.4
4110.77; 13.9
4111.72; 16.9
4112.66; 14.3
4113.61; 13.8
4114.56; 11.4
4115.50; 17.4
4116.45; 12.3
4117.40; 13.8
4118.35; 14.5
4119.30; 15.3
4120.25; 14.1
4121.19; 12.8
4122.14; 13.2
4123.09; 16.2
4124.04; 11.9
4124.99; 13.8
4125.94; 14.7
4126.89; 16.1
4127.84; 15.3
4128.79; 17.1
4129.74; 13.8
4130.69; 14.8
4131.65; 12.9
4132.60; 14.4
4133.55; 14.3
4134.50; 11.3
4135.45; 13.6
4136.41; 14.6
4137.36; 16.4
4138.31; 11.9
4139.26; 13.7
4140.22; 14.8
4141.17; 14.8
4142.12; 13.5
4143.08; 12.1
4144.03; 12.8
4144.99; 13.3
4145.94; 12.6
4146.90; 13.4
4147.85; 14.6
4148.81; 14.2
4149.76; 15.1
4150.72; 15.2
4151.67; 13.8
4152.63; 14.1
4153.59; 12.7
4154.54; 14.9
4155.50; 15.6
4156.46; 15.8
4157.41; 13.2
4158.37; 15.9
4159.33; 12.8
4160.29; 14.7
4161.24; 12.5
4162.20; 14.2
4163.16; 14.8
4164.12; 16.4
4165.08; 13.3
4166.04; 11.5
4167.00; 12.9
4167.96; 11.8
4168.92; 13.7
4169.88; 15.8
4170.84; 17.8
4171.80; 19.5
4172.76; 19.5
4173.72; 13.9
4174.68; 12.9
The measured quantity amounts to 2.86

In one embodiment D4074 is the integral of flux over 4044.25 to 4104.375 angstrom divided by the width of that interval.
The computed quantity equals 14.6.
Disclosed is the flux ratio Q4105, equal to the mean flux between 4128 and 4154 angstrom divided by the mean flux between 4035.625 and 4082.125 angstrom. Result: 0.92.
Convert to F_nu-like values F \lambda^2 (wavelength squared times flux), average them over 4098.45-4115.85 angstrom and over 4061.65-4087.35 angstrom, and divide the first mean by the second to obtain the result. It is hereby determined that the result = 1.0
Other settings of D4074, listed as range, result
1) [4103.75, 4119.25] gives 13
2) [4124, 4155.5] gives 14.1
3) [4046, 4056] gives 15.9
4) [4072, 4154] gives 13.8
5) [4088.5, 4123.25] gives 13.5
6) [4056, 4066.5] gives 14.4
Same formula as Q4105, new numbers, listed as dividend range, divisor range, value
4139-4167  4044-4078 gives 0.93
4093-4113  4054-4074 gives 0.89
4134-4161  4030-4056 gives 0.88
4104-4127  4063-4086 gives 0.92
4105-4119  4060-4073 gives 0.86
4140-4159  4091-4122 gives 1.04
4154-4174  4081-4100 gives 1.13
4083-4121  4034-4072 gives 0.88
